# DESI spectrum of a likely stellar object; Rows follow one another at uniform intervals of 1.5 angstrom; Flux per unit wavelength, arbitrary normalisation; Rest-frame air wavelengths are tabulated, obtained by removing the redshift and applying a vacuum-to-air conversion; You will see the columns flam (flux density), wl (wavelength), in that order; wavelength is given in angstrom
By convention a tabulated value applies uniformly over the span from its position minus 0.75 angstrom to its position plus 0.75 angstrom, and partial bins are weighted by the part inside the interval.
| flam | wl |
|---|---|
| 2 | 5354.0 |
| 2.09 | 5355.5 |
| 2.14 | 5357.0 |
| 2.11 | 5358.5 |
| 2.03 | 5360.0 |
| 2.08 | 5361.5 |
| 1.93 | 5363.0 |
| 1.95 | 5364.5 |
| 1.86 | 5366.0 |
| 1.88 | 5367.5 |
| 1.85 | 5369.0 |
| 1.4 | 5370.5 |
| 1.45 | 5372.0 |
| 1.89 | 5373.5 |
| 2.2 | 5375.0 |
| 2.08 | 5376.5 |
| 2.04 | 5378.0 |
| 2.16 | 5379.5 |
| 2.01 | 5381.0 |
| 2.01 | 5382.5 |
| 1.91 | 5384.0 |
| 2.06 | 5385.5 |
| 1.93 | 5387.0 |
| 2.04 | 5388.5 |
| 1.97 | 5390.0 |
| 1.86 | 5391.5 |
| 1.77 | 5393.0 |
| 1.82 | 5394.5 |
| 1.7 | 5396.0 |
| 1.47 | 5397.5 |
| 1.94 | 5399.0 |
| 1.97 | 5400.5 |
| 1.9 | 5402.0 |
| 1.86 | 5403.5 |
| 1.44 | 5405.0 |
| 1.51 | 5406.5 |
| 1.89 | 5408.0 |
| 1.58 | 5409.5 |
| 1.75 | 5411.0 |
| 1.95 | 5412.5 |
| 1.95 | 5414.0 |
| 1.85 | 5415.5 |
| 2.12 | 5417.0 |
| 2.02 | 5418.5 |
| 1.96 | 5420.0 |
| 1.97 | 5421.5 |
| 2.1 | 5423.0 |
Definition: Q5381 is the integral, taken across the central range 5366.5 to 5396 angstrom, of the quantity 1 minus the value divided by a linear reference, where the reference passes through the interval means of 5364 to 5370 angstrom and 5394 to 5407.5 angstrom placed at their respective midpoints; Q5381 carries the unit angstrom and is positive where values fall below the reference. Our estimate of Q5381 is -1.61 angstrom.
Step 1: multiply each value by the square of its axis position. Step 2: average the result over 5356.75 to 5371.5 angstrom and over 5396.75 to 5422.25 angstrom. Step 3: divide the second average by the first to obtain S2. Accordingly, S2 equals 0.98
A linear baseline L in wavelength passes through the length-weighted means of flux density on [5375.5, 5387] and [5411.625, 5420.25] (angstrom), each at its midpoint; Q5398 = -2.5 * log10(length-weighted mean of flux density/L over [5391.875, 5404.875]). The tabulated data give 0.12 mag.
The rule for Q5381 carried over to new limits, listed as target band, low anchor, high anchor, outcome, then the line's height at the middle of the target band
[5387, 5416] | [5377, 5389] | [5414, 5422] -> 2.8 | 2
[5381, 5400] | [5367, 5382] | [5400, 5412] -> -0.7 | 1.82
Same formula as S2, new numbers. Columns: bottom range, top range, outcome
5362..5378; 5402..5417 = 0.97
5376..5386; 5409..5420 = 0.94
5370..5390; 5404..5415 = 0.90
